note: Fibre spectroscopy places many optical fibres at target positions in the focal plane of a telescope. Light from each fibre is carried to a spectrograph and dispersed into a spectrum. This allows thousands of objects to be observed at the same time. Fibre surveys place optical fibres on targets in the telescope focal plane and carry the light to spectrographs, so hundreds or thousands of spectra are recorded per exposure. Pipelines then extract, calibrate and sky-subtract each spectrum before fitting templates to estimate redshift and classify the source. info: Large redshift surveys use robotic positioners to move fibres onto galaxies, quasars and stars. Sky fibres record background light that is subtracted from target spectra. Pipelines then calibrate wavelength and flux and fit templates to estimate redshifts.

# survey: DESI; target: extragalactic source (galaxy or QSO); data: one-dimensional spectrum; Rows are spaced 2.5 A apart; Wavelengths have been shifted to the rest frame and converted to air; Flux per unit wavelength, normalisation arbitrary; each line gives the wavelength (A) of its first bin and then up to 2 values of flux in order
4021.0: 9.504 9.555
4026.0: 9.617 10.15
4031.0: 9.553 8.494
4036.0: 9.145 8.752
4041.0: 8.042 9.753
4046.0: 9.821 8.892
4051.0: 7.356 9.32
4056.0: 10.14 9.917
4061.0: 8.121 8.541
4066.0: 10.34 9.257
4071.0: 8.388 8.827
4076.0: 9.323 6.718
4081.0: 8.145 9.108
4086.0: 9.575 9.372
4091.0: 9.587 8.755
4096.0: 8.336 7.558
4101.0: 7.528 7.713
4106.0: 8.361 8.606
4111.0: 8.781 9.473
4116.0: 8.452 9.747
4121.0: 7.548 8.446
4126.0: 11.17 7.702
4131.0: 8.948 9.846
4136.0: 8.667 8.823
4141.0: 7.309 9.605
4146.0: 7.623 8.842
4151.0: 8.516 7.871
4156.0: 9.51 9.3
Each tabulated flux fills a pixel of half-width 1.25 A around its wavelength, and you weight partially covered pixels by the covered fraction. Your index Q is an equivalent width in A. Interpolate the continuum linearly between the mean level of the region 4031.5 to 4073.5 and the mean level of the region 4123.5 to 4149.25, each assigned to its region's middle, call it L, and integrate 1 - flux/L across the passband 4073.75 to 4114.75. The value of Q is 1.7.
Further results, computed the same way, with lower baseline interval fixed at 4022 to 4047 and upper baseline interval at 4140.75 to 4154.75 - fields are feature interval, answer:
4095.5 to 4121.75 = 0.9 A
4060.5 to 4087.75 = 0.5 A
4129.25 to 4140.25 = -0.6 A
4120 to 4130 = -0.2 A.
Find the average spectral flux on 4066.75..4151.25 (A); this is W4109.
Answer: 8.68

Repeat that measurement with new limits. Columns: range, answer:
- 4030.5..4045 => 8.94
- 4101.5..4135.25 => 8.8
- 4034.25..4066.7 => 9.06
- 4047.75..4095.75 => 8.92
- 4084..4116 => 8.64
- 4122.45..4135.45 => 9.2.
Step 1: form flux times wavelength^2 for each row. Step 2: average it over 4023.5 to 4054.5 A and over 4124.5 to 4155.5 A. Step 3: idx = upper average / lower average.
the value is 1.0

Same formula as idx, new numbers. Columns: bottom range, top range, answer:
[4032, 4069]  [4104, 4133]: 1.01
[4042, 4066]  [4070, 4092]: 0.97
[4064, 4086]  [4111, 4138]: 1.05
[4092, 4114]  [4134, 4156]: 1.04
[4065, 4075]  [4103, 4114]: 0.95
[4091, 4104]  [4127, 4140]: 1.10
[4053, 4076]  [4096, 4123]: 0.93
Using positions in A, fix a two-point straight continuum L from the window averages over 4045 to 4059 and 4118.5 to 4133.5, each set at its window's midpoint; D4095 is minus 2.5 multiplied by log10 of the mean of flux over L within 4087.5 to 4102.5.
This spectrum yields 0.07 mag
